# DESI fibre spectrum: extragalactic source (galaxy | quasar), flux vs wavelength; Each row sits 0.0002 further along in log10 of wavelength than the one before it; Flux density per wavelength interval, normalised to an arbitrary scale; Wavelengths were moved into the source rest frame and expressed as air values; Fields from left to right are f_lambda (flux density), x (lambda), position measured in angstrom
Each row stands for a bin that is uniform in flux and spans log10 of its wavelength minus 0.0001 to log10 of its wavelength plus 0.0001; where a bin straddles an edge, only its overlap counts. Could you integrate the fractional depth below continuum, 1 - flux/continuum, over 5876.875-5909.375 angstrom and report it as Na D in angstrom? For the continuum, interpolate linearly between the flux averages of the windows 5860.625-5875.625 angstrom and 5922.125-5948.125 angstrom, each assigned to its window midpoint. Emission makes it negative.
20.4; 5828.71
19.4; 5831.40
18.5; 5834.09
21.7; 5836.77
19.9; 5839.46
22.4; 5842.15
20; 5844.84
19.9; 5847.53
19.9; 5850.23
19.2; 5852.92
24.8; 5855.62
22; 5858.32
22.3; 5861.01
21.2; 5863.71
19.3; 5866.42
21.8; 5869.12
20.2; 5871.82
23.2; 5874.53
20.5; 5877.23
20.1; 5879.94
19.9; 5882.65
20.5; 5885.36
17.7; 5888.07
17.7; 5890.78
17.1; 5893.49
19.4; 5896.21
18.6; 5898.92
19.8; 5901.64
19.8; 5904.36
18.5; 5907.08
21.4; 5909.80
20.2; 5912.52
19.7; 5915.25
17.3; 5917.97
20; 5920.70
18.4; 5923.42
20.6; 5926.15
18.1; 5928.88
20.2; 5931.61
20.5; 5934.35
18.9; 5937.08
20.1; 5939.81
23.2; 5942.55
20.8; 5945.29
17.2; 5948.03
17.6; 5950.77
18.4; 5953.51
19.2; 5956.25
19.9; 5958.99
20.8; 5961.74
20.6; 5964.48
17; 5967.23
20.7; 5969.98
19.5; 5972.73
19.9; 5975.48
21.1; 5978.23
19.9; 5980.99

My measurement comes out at 2.48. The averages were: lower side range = 21.2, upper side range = 19.9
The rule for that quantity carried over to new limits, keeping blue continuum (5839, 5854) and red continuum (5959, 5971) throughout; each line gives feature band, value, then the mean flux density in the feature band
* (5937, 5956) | 0.3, 19.5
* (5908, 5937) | 0.5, 19.6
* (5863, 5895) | 0.3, 19.9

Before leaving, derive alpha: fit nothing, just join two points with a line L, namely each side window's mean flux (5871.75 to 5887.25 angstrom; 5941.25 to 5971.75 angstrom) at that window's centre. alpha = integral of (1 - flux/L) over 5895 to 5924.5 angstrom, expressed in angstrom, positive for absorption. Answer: 1.25 angstrom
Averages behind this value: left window 20.7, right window 19.6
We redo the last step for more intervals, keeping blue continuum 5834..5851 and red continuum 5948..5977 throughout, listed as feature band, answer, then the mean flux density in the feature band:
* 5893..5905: 0.53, 19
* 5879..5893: 0.71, 19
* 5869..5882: -0.57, 21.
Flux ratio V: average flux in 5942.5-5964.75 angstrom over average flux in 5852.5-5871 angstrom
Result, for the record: 0.9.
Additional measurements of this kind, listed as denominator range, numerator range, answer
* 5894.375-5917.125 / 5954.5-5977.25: 1.01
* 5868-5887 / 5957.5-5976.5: 0.95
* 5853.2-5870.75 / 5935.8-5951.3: 0.91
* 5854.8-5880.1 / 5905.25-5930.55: 0.90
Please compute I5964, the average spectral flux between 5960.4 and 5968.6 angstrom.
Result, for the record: 19.5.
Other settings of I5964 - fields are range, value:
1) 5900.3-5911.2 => 19.9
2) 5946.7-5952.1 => 17.4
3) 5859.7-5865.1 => 21.7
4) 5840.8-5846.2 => 21.2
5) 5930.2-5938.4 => 19.9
